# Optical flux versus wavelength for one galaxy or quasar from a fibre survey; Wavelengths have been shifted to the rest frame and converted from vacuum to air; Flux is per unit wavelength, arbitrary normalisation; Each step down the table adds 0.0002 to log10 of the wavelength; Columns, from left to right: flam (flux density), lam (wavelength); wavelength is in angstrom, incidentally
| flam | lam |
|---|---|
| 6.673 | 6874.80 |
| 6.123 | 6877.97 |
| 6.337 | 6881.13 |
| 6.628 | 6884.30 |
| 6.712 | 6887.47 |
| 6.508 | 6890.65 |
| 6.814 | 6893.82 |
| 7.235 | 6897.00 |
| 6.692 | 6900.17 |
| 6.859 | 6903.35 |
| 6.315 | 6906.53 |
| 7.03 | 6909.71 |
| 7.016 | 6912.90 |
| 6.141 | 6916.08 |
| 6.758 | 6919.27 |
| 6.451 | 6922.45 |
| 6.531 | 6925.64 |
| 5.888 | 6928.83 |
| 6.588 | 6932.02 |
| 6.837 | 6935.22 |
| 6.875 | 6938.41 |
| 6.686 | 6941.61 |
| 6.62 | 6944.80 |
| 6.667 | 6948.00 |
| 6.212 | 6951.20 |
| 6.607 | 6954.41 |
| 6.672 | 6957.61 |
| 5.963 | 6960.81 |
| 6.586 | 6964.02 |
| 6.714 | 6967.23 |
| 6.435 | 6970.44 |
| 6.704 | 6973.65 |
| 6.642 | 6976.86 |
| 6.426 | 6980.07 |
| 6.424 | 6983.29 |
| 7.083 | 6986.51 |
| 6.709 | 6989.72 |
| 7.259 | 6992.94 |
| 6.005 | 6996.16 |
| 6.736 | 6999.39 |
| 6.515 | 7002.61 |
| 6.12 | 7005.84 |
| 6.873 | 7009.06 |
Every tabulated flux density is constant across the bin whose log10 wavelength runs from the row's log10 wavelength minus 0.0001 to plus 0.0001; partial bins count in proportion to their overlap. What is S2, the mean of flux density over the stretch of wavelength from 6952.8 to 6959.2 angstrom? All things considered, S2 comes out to 6.63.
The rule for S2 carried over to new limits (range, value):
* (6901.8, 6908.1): 6.59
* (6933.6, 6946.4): 6.75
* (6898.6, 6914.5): 6.78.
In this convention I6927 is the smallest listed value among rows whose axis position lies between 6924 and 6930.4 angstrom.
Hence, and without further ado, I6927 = 5.888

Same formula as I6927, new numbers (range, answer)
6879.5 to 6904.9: 6.337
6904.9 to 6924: 6.141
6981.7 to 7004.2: 6.005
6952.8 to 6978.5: 5.963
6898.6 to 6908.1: 6.315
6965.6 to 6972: 6.435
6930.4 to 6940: 6.588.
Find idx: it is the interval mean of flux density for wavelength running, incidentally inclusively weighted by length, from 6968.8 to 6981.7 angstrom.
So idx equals 6.55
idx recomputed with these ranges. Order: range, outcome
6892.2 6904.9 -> 6.9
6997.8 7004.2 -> 6.63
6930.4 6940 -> 6.76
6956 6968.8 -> 6.48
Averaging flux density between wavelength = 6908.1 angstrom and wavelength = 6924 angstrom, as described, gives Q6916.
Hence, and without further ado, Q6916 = 6.68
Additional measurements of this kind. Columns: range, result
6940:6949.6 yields 6.66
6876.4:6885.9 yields 6.37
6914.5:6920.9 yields 6.45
